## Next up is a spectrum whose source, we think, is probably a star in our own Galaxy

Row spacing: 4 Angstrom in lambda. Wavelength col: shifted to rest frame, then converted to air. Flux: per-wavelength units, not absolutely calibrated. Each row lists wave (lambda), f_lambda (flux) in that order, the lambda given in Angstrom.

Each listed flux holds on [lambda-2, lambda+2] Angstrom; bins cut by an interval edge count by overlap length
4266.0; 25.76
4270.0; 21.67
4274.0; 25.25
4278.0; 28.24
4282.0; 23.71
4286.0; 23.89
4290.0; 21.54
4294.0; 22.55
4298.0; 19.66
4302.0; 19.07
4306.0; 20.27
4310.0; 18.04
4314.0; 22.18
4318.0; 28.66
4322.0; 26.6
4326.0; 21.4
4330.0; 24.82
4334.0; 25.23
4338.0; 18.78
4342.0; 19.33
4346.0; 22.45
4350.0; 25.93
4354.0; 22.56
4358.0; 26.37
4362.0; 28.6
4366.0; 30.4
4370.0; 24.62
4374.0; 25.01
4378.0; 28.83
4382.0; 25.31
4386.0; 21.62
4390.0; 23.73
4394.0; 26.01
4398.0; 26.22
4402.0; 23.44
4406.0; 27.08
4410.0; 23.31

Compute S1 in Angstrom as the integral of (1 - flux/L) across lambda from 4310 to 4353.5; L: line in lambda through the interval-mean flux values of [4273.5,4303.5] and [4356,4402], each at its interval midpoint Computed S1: 2.0 Angstrom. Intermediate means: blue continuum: 22.9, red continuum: 26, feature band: 23.3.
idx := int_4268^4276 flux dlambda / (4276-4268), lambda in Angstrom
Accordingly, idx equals 23.5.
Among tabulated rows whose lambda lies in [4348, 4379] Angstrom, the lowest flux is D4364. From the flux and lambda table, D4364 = 22.56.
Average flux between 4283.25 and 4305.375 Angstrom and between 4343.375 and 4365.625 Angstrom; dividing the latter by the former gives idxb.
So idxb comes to 1.2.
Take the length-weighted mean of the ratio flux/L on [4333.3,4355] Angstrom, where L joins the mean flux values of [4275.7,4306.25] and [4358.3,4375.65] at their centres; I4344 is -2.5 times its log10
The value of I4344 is 0.16 mag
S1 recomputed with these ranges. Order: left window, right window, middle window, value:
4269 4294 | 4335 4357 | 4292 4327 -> 1.70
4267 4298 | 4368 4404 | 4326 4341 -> 1.11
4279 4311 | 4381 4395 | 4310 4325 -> -1.67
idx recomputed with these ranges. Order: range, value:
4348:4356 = 24.2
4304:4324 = 23.1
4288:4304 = 20.7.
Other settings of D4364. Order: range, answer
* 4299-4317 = 18.04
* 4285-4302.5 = 19.07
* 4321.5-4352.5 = 18.78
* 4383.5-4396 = 21.62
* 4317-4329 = 21.4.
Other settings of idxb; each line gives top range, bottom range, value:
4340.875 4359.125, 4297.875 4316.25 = 1.17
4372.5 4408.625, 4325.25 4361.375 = 1.08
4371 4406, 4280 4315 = 1.19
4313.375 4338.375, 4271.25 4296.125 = 1.01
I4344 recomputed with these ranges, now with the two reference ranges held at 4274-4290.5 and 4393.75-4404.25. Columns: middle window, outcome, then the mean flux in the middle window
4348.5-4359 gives 0.01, 24.8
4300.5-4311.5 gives 0.28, 19.2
